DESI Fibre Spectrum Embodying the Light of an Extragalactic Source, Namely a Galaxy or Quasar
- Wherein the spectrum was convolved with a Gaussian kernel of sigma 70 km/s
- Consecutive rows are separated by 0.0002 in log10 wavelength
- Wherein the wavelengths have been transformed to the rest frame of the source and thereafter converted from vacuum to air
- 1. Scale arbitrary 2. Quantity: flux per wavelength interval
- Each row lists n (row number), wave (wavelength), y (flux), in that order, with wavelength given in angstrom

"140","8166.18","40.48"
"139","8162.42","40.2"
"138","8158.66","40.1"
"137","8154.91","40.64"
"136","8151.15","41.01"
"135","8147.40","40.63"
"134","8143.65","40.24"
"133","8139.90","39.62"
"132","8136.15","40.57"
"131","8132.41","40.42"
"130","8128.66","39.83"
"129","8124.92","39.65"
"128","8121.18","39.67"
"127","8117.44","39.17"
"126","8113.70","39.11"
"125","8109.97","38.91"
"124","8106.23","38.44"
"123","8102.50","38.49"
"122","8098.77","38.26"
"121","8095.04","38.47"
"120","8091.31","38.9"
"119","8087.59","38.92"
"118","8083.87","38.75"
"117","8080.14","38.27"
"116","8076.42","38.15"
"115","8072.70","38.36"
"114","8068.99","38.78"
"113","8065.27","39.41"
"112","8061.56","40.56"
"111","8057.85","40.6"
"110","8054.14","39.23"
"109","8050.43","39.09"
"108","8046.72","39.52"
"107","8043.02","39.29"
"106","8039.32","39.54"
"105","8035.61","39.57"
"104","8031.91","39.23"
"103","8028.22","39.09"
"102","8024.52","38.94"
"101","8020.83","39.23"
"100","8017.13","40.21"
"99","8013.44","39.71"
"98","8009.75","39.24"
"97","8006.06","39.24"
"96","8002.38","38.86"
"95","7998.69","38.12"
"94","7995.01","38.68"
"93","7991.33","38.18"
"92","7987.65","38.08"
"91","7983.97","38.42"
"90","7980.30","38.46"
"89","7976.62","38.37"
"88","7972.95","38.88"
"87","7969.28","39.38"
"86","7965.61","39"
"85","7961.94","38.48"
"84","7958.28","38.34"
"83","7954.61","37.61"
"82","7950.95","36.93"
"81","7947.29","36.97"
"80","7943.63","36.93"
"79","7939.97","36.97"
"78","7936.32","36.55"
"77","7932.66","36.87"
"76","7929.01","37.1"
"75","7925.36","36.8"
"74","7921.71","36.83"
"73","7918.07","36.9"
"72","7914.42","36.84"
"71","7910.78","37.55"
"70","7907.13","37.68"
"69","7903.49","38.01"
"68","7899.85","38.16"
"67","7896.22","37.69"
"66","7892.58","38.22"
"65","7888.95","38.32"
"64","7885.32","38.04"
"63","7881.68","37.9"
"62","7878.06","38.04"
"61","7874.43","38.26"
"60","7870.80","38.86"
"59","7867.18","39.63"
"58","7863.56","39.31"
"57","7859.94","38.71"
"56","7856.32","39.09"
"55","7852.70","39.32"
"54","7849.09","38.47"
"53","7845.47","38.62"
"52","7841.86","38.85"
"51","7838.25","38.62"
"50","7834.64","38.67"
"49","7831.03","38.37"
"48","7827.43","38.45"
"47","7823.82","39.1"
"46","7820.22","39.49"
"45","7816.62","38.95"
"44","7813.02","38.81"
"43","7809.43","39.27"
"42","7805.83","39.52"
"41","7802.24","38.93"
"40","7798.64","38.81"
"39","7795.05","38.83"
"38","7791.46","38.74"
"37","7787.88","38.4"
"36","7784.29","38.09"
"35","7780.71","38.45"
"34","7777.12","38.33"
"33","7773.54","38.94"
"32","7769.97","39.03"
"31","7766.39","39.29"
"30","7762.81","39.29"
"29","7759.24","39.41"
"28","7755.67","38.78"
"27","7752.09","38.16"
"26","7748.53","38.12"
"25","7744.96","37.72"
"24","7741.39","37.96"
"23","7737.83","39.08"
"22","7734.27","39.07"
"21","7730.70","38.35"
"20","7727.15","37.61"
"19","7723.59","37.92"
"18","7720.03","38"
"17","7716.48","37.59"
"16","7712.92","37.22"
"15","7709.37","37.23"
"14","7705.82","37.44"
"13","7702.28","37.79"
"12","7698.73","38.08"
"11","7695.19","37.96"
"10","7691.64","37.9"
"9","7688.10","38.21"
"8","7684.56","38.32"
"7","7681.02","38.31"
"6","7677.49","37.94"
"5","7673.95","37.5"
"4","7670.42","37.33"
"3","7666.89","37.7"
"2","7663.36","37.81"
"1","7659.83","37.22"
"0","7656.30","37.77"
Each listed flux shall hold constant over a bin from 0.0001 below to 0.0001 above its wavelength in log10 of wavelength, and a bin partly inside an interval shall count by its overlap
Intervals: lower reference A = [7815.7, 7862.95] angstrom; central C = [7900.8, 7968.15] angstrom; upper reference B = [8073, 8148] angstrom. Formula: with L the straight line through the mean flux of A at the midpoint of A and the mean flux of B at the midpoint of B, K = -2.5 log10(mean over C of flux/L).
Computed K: 0.045 mag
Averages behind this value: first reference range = 38.8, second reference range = 39.2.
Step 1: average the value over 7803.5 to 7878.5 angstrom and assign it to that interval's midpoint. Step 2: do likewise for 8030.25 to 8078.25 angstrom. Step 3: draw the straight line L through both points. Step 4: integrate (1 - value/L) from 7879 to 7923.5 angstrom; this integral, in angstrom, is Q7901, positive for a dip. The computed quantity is 1.5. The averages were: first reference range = 38.9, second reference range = 39.3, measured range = 37.7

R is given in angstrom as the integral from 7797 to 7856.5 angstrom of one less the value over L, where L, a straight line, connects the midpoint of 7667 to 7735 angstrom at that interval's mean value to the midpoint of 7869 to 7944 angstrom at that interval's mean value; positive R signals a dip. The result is -1.93 angstrom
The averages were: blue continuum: 37.9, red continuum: 37.6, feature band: 38.9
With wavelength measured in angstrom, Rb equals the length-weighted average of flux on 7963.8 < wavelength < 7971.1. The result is 39.2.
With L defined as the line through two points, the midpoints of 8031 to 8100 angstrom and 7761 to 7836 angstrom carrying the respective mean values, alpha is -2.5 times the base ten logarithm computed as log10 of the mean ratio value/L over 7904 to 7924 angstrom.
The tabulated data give 0.05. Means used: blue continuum 38.8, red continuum 39.1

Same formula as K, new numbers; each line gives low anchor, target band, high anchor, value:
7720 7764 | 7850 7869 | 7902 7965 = -0.04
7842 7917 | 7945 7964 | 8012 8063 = 0.04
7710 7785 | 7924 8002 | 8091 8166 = 0.03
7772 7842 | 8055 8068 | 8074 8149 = -0.02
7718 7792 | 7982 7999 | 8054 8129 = 0.02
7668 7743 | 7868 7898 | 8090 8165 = 0.01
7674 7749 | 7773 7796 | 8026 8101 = -0.01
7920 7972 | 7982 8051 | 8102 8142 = -0.02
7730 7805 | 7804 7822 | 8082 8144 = -0.01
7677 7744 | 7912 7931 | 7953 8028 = 0.05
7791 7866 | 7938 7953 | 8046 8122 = 0.06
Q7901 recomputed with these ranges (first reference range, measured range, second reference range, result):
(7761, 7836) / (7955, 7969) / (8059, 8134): 0.13 angstrom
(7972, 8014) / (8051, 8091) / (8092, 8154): 0.09 angstrom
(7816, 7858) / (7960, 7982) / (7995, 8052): 0.20 angstrom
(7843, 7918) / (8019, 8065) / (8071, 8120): -1.11 angstrom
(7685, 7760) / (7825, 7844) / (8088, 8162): -0.06 angstrom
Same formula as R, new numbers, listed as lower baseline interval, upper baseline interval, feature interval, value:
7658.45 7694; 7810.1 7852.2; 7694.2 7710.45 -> 0.12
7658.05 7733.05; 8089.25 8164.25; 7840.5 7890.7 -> -0.21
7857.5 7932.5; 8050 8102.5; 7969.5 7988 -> -0.07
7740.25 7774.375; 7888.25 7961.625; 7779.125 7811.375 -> -0.34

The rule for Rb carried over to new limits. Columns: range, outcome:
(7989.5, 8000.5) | 38.3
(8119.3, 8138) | 40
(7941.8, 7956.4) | 37.1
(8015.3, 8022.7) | 39.7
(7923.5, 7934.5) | 36.9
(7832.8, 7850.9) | 38.6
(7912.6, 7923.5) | 36.9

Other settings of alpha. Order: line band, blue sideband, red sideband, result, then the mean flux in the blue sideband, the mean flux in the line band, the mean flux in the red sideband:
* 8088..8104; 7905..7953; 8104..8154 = 0.02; 37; 38.6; 39.8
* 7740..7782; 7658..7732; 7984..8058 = -0.02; 37.8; 38.6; 39.1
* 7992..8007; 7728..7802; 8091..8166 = 0.02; 38.6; 38.7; 39.7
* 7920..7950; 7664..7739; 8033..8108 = 0.05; 37.9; 36.9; 39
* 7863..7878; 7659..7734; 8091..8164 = -0.01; 37.8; 38.9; 39.6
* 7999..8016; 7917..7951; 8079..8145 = -0.04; 36.9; 39.2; 39.2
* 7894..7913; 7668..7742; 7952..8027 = 0.02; 37.9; 37.8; 38.8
